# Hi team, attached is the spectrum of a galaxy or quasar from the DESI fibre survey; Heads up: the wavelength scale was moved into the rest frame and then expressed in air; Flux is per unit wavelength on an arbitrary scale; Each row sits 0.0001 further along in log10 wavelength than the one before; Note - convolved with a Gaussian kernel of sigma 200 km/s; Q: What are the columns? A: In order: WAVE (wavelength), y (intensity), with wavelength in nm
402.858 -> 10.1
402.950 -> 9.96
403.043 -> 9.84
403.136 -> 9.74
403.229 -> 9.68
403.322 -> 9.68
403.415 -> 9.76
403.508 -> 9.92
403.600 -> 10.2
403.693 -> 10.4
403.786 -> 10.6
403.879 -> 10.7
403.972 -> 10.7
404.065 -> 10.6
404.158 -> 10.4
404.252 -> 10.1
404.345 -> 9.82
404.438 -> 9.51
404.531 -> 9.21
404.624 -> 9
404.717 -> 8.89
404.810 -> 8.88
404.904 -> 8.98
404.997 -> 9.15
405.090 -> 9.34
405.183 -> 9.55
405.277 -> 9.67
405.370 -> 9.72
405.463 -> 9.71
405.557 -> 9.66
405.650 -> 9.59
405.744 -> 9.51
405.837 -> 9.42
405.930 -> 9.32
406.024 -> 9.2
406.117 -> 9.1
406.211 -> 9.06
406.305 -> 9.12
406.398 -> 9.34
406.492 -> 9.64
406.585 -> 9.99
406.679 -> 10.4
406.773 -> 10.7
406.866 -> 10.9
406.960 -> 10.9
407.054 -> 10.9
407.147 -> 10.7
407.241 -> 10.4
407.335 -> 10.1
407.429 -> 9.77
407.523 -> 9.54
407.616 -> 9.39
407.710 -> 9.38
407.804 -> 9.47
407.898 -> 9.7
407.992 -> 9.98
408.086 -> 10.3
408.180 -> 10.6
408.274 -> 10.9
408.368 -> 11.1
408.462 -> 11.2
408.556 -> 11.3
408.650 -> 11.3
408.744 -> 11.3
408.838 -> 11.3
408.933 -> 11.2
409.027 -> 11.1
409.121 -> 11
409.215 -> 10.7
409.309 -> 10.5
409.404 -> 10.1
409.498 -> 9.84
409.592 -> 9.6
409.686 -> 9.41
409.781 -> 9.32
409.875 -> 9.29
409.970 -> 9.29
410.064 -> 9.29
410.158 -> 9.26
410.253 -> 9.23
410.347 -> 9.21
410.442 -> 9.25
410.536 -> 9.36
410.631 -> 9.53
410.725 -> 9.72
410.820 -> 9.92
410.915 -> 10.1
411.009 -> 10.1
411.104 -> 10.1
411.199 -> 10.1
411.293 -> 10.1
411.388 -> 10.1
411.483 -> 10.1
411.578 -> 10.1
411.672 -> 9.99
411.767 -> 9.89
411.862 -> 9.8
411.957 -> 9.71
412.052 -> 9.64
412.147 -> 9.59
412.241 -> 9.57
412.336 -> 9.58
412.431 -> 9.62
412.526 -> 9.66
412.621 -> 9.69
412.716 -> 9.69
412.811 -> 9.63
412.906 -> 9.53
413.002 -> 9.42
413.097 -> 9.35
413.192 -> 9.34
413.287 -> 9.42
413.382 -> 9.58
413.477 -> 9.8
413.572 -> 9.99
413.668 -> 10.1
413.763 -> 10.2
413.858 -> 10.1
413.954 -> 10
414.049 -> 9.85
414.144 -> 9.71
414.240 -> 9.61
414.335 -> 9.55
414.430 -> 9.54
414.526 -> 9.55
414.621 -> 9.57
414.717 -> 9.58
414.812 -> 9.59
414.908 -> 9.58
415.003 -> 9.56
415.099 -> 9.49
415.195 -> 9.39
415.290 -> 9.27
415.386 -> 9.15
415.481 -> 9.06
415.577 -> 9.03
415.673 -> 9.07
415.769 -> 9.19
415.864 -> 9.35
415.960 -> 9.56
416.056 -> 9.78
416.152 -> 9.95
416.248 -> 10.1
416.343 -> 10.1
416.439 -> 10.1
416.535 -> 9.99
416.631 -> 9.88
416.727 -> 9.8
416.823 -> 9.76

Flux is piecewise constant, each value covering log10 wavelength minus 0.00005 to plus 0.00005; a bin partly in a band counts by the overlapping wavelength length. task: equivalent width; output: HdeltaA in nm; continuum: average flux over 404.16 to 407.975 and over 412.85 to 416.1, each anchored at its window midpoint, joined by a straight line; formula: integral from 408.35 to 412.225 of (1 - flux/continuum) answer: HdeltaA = -0.18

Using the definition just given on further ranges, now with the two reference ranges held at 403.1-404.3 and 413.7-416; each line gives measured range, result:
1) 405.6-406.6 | 0.07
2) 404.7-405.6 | 0.07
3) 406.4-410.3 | -0.13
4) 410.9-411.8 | -0.03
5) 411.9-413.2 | 0.01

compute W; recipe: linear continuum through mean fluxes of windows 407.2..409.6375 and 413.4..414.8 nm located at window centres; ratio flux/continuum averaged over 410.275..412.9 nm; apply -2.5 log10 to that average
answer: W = 0.03 mag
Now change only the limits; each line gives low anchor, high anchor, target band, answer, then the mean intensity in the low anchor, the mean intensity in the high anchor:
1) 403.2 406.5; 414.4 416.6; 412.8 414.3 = -0.02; 9.64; 9.55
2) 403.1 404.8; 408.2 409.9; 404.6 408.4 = 0.05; 9.92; 10.6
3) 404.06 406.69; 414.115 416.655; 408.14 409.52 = -0.15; 9.48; 9.56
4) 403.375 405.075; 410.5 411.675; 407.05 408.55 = -0.04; 9.82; 9.95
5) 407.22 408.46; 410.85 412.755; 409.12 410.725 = 0.04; 10.1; 9.86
